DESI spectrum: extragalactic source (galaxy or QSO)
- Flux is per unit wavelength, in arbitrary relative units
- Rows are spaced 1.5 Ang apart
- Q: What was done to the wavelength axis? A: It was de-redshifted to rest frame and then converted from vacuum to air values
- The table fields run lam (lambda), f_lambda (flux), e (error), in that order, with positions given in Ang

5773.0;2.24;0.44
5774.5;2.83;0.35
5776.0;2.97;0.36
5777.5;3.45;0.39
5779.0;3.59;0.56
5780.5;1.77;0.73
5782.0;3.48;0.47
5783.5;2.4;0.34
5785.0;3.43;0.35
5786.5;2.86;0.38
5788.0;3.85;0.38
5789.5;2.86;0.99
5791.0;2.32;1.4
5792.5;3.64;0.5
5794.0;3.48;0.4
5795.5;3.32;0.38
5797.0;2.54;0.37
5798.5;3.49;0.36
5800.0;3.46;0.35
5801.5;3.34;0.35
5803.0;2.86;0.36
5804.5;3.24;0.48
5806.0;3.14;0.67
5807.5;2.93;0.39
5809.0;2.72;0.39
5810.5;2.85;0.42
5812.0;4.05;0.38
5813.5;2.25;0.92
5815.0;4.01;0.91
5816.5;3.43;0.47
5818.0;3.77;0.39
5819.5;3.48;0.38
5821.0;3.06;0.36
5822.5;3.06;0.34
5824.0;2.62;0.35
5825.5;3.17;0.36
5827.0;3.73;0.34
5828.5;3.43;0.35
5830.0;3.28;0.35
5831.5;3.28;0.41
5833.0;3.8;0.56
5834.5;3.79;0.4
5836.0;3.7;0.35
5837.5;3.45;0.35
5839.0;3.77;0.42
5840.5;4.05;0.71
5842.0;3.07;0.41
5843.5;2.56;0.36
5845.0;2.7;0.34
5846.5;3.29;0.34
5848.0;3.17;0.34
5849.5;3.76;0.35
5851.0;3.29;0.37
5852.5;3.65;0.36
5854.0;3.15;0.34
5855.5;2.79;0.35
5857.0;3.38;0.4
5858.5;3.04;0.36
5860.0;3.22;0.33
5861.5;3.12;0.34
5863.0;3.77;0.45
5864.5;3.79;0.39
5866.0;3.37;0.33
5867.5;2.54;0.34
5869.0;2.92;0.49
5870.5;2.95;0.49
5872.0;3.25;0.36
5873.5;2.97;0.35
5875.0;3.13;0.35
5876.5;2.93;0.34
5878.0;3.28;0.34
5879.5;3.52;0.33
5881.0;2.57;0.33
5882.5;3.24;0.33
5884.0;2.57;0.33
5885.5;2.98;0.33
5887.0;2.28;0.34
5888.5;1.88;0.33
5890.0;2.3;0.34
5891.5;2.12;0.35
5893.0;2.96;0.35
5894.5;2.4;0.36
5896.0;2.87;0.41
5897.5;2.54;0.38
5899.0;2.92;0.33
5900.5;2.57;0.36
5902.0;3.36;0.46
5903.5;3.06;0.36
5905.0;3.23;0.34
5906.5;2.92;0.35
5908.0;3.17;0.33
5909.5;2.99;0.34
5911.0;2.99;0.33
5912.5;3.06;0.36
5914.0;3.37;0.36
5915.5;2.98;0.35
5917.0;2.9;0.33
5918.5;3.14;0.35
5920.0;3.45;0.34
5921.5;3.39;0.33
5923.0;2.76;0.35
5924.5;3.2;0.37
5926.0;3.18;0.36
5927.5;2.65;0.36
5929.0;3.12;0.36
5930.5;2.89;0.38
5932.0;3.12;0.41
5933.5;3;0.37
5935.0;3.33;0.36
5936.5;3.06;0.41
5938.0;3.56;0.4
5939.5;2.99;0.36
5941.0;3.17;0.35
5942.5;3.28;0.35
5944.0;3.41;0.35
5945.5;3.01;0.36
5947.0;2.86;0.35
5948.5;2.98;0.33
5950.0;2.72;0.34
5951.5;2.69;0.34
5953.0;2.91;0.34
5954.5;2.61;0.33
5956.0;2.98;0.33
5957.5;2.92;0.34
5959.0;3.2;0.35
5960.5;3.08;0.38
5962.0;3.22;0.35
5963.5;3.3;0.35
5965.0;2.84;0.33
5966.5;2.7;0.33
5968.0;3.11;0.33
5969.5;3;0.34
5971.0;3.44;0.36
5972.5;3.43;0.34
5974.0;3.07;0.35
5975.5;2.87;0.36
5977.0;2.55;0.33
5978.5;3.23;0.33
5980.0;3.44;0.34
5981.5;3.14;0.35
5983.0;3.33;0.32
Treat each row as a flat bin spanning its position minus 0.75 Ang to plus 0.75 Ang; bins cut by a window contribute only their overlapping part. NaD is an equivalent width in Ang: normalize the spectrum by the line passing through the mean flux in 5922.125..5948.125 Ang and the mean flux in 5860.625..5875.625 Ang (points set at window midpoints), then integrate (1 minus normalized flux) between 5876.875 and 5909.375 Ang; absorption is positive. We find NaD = 3.6 Ang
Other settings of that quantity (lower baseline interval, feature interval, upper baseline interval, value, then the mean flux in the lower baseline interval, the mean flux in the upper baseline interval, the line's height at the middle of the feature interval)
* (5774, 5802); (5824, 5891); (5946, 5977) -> -2.4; 3.11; 2.99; 3.06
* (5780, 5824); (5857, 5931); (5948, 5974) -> 2.0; 3.14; 3.01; 3.06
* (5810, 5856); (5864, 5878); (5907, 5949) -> 0.7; 3.34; 3.11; 3.25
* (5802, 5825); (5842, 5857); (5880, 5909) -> -0.9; 3.17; 2.74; 2.98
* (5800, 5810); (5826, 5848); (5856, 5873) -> -1.9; 3.07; 3.2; 3.14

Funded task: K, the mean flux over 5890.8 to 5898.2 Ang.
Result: 2.58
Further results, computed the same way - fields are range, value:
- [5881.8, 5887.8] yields 2.76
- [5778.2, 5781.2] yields 2.71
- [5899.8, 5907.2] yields 3.03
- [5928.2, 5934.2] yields 3.03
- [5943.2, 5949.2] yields 3.07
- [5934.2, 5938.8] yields 3.31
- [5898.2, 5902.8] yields 2.95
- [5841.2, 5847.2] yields 2.91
